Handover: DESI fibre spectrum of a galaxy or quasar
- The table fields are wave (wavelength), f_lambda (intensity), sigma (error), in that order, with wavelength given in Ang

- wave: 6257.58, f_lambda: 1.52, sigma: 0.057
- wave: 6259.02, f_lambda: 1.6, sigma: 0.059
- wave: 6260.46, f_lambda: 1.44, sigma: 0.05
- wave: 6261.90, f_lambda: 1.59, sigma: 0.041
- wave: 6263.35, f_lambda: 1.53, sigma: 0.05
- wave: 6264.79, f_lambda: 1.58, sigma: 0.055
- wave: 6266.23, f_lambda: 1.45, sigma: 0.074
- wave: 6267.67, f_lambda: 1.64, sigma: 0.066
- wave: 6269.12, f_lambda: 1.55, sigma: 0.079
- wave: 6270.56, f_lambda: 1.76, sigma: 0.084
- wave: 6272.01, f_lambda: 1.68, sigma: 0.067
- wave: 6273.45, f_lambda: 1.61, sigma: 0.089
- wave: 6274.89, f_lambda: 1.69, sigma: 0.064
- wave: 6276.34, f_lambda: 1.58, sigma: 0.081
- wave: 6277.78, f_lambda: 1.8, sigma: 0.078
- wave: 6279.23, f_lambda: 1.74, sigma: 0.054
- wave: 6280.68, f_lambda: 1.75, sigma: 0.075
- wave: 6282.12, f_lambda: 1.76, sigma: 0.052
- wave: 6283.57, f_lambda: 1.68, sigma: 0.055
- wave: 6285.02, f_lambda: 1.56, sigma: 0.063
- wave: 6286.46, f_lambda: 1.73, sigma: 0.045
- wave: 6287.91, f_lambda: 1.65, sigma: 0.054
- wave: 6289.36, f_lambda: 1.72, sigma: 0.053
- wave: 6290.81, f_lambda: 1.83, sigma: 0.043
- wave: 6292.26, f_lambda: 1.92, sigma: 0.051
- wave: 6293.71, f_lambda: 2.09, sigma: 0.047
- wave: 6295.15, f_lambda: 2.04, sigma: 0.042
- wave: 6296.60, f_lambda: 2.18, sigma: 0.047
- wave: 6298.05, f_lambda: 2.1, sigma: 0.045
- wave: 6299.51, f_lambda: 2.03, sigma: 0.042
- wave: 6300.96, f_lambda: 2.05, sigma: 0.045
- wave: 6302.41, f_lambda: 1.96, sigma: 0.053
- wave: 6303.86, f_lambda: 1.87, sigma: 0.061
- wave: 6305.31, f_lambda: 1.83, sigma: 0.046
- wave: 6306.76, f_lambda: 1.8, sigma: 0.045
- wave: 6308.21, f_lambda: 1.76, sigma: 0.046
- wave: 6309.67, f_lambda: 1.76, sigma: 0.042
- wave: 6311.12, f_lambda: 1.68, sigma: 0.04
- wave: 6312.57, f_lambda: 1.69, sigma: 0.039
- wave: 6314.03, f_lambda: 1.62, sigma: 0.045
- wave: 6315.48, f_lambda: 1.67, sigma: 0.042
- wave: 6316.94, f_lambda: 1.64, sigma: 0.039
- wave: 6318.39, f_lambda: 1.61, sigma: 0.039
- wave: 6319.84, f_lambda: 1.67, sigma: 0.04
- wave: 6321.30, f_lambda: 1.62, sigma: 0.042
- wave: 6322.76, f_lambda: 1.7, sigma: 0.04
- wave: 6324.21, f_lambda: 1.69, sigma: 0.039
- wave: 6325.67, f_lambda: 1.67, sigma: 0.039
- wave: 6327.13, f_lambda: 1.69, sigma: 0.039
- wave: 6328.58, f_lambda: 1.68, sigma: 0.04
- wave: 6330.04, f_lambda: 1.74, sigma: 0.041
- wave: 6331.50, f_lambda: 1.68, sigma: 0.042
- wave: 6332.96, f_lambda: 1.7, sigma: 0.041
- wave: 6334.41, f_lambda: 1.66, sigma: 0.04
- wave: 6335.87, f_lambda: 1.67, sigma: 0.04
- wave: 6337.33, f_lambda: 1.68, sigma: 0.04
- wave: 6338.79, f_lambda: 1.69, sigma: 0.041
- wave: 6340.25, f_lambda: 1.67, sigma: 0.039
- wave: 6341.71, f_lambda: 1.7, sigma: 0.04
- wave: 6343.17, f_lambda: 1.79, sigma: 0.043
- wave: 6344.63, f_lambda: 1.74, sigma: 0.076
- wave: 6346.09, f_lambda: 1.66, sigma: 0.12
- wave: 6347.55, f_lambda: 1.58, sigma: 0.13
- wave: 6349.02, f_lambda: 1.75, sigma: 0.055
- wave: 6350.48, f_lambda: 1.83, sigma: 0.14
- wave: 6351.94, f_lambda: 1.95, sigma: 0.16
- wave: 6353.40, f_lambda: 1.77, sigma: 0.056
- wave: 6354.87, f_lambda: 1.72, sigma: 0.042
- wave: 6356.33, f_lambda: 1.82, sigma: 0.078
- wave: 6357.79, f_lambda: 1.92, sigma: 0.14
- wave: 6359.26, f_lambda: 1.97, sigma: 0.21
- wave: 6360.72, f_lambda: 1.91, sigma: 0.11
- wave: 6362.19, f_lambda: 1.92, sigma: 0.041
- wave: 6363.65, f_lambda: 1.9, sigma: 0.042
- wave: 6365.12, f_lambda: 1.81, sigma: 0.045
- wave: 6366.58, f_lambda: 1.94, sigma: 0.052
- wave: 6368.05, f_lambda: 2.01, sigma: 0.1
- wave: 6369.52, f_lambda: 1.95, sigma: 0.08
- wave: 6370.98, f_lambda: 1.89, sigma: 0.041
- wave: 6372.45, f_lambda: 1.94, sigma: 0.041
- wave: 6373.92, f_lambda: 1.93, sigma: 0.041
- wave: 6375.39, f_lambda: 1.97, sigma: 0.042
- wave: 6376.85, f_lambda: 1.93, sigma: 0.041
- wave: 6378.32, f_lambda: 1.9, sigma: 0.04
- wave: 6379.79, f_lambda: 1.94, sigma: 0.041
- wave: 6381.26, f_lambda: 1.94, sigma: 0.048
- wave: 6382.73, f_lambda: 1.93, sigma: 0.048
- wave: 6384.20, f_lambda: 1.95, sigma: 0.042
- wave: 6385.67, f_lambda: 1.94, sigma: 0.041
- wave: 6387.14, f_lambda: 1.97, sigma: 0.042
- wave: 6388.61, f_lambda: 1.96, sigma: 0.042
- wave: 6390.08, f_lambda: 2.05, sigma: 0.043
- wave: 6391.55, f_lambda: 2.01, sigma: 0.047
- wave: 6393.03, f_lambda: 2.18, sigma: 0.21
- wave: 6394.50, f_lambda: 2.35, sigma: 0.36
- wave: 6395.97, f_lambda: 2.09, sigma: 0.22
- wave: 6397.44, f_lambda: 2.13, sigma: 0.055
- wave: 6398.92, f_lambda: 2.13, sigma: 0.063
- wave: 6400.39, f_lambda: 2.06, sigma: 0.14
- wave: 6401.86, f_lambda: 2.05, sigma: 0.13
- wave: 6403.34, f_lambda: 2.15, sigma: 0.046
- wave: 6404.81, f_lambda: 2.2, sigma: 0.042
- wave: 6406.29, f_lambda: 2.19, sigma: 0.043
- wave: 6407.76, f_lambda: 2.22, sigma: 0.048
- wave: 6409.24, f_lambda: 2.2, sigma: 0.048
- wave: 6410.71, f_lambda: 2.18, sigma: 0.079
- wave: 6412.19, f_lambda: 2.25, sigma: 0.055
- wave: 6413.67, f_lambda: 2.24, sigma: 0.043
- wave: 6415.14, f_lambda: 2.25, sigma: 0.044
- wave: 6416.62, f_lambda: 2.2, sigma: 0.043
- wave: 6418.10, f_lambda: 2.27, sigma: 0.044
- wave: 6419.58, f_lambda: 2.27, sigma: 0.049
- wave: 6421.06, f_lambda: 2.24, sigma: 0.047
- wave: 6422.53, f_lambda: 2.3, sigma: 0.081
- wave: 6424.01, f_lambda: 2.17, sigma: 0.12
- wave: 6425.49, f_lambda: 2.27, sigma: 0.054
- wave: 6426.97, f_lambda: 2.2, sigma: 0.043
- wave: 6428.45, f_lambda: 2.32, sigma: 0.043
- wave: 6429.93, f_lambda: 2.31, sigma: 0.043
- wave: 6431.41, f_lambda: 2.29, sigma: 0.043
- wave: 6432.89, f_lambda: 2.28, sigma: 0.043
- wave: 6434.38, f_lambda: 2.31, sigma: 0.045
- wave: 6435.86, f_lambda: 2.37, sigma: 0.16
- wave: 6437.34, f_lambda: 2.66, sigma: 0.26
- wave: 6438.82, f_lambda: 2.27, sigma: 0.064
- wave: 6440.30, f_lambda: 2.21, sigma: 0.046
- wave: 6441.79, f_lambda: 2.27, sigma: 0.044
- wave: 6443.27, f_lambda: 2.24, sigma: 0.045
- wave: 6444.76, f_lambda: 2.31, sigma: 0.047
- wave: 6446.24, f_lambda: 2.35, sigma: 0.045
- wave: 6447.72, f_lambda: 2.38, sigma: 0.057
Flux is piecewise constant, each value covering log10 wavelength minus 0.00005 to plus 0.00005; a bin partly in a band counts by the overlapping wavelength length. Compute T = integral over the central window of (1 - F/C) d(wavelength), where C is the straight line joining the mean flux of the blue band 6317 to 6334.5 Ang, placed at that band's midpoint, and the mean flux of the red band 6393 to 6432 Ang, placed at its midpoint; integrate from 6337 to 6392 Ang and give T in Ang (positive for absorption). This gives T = 1.4 Ang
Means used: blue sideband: 1.68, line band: 1.87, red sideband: 2.21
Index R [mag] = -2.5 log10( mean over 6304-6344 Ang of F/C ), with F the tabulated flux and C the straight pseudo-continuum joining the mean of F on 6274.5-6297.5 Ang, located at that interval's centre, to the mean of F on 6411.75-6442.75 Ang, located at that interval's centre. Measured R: 0.14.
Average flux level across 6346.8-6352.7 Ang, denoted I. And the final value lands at 1.78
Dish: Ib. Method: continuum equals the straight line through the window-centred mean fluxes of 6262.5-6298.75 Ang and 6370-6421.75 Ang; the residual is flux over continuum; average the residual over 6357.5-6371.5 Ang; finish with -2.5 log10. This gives 0.04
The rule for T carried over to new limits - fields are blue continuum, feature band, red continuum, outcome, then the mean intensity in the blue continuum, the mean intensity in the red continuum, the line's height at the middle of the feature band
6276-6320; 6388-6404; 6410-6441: 0.5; 1.8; 2.28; 2.17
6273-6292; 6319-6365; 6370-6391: 2.6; 1.71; 1.95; 1.85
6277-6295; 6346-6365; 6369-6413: 1.3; 1.78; 2.05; 1.96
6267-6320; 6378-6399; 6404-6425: 1.0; 1.78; 2.23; 2.13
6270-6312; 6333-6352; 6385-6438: 2.6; 1.81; 2.2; 1.98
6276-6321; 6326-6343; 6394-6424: 2.1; 1.8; 2.2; 1.93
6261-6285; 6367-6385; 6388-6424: 1.0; 1.64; 2.17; 2.06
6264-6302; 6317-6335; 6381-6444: 2.3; 1.78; 2.19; 1.91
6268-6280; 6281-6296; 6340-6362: -0.9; 1.67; 1.79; 1.7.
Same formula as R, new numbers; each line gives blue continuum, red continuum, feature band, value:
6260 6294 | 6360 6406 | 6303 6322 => 0.05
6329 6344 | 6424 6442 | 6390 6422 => -0.02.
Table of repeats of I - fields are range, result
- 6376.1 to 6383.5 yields 1.93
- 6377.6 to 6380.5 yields 1.92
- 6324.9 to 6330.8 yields 1.69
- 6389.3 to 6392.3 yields 2.03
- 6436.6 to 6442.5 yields 2.35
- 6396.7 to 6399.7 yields 2.13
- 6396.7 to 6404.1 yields 2.11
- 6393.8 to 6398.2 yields 2.19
